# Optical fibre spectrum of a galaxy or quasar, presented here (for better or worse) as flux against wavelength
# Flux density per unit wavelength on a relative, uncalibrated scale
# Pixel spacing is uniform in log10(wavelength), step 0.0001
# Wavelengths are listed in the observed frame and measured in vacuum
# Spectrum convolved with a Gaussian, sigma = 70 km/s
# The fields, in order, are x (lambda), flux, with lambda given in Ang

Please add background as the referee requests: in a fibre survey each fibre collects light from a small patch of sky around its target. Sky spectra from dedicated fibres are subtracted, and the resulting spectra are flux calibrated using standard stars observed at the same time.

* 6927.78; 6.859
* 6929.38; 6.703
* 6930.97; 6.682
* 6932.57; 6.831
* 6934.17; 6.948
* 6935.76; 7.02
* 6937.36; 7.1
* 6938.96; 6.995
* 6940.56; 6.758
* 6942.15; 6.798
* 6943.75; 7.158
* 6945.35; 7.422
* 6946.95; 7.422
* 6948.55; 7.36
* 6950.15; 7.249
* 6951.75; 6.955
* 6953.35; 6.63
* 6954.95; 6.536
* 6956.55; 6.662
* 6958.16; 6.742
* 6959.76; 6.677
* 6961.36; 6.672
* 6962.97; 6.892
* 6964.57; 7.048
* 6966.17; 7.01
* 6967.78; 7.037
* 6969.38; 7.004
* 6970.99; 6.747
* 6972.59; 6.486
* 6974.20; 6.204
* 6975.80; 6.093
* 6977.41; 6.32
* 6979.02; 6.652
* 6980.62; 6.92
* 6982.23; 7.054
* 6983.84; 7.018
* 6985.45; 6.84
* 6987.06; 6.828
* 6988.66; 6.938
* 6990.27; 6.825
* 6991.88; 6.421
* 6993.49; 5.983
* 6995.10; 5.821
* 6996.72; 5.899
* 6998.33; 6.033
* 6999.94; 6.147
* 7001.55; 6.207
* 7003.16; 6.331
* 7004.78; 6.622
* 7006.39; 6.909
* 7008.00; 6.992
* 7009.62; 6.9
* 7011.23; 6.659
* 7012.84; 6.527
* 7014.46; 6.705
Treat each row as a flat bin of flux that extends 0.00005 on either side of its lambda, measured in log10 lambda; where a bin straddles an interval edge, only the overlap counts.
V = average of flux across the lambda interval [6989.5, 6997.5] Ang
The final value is 6.18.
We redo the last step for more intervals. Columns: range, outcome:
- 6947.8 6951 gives 7.3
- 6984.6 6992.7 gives 6.77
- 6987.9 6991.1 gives 6.88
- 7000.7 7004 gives 6.26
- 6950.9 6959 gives 6.71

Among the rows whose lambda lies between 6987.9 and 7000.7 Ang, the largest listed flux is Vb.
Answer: 6.938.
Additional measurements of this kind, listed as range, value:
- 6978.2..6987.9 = 7.054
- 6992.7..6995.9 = 5.983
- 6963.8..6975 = 7.048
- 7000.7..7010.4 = 6.992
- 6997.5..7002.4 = 6.207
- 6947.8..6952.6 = 7.36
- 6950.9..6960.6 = 6.955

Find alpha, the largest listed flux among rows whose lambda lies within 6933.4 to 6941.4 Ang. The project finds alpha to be 7.1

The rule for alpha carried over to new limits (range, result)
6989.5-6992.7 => 6.825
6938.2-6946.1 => 7.422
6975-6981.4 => 6.92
